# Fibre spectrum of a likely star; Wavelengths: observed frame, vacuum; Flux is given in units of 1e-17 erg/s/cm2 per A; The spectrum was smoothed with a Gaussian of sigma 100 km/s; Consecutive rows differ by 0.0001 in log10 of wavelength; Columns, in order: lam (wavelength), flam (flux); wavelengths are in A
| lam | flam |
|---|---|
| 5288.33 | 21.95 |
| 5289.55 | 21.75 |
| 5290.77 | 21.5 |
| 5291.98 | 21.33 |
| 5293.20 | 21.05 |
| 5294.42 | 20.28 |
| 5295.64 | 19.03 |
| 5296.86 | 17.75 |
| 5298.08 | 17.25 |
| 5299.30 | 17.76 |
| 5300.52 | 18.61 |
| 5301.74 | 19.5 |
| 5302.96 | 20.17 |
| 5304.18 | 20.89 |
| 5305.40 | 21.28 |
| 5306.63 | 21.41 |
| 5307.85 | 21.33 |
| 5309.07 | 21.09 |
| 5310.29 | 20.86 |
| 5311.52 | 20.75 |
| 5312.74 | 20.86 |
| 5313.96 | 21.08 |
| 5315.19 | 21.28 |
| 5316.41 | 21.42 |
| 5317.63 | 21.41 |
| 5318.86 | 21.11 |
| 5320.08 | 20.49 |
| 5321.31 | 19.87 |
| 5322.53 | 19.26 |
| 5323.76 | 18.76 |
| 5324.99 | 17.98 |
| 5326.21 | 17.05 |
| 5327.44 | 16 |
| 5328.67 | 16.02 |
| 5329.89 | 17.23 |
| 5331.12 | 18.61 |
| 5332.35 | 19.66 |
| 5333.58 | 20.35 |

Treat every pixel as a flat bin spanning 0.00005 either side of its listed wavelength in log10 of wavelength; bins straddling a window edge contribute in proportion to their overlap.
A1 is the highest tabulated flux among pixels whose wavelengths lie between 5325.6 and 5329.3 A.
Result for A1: 17.05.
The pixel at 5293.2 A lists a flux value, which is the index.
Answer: 21.05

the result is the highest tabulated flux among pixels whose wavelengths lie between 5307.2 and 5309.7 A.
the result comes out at 21.33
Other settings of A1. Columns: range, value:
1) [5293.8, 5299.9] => 20.28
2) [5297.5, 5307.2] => 21.41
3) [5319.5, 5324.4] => 20.49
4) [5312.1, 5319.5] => 21.42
